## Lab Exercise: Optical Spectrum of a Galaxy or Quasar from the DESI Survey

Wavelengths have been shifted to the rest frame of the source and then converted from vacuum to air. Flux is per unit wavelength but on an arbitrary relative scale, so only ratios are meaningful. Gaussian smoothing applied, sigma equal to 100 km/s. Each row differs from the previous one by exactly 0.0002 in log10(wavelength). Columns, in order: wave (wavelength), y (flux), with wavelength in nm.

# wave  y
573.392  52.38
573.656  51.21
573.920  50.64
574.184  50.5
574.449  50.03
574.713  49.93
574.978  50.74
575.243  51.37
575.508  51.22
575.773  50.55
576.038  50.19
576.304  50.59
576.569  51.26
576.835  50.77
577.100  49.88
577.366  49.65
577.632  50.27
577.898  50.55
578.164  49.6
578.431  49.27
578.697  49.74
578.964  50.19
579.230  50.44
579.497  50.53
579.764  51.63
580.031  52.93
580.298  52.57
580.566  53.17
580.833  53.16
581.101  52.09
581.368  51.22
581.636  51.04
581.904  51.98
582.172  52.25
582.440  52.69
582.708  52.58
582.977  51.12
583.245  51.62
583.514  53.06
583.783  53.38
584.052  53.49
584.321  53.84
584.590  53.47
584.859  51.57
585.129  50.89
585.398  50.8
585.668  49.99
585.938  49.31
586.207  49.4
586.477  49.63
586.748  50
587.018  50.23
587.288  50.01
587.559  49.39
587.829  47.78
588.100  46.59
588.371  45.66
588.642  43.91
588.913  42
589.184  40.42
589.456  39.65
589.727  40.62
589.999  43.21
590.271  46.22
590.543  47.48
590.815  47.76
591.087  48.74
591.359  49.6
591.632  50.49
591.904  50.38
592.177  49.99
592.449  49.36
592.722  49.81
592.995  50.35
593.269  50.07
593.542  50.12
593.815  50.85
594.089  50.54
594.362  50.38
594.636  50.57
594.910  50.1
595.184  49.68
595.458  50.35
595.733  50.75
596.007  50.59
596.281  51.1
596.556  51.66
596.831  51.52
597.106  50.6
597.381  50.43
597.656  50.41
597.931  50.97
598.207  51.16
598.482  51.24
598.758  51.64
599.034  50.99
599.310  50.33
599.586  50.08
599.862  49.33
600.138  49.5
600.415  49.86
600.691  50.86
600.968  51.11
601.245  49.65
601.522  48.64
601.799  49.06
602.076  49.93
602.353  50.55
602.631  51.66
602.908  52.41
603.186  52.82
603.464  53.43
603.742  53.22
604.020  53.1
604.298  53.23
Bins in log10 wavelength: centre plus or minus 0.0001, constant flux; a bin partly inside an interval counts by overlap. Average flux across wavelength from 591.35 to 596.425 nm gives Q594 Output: 50.3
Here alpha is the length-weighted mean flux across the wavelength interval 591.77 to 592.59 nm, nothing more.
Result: 49.9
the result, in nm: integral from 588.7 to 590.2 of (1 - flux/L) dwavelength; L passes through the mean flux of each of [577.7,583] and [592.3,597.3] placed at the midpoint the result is 0.274 nm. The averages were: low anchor 51.4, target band 41.5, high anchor 50.5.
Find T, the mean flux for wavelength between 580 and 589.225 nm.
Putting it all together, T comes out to 50.4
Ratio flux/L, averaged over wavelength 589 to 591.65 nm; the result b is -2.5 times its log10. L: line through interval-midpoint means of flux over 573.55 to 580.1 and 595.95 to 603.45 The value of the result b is 0.13 mag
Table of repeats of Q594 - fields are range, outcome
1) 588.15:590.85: 43.6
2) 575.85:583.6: 51.2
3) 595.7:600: 50.8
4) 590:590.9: 46.5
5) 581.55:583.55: 52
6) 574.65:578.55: 50.4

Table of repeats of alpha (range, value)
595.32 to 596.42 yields 50.7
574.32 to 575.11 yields 50.3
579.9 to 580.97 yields 52.9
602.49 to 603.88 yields 52.7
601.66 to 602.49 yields 49.9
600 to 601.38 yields 50.2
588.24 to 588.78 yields 44.8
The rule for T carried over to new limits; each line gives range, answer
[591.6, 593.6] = 50.1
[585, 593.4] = 47.7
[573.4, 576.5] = 50.7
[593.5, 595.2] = 50.4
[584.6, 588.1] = 49.9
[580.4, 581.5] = 52.4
